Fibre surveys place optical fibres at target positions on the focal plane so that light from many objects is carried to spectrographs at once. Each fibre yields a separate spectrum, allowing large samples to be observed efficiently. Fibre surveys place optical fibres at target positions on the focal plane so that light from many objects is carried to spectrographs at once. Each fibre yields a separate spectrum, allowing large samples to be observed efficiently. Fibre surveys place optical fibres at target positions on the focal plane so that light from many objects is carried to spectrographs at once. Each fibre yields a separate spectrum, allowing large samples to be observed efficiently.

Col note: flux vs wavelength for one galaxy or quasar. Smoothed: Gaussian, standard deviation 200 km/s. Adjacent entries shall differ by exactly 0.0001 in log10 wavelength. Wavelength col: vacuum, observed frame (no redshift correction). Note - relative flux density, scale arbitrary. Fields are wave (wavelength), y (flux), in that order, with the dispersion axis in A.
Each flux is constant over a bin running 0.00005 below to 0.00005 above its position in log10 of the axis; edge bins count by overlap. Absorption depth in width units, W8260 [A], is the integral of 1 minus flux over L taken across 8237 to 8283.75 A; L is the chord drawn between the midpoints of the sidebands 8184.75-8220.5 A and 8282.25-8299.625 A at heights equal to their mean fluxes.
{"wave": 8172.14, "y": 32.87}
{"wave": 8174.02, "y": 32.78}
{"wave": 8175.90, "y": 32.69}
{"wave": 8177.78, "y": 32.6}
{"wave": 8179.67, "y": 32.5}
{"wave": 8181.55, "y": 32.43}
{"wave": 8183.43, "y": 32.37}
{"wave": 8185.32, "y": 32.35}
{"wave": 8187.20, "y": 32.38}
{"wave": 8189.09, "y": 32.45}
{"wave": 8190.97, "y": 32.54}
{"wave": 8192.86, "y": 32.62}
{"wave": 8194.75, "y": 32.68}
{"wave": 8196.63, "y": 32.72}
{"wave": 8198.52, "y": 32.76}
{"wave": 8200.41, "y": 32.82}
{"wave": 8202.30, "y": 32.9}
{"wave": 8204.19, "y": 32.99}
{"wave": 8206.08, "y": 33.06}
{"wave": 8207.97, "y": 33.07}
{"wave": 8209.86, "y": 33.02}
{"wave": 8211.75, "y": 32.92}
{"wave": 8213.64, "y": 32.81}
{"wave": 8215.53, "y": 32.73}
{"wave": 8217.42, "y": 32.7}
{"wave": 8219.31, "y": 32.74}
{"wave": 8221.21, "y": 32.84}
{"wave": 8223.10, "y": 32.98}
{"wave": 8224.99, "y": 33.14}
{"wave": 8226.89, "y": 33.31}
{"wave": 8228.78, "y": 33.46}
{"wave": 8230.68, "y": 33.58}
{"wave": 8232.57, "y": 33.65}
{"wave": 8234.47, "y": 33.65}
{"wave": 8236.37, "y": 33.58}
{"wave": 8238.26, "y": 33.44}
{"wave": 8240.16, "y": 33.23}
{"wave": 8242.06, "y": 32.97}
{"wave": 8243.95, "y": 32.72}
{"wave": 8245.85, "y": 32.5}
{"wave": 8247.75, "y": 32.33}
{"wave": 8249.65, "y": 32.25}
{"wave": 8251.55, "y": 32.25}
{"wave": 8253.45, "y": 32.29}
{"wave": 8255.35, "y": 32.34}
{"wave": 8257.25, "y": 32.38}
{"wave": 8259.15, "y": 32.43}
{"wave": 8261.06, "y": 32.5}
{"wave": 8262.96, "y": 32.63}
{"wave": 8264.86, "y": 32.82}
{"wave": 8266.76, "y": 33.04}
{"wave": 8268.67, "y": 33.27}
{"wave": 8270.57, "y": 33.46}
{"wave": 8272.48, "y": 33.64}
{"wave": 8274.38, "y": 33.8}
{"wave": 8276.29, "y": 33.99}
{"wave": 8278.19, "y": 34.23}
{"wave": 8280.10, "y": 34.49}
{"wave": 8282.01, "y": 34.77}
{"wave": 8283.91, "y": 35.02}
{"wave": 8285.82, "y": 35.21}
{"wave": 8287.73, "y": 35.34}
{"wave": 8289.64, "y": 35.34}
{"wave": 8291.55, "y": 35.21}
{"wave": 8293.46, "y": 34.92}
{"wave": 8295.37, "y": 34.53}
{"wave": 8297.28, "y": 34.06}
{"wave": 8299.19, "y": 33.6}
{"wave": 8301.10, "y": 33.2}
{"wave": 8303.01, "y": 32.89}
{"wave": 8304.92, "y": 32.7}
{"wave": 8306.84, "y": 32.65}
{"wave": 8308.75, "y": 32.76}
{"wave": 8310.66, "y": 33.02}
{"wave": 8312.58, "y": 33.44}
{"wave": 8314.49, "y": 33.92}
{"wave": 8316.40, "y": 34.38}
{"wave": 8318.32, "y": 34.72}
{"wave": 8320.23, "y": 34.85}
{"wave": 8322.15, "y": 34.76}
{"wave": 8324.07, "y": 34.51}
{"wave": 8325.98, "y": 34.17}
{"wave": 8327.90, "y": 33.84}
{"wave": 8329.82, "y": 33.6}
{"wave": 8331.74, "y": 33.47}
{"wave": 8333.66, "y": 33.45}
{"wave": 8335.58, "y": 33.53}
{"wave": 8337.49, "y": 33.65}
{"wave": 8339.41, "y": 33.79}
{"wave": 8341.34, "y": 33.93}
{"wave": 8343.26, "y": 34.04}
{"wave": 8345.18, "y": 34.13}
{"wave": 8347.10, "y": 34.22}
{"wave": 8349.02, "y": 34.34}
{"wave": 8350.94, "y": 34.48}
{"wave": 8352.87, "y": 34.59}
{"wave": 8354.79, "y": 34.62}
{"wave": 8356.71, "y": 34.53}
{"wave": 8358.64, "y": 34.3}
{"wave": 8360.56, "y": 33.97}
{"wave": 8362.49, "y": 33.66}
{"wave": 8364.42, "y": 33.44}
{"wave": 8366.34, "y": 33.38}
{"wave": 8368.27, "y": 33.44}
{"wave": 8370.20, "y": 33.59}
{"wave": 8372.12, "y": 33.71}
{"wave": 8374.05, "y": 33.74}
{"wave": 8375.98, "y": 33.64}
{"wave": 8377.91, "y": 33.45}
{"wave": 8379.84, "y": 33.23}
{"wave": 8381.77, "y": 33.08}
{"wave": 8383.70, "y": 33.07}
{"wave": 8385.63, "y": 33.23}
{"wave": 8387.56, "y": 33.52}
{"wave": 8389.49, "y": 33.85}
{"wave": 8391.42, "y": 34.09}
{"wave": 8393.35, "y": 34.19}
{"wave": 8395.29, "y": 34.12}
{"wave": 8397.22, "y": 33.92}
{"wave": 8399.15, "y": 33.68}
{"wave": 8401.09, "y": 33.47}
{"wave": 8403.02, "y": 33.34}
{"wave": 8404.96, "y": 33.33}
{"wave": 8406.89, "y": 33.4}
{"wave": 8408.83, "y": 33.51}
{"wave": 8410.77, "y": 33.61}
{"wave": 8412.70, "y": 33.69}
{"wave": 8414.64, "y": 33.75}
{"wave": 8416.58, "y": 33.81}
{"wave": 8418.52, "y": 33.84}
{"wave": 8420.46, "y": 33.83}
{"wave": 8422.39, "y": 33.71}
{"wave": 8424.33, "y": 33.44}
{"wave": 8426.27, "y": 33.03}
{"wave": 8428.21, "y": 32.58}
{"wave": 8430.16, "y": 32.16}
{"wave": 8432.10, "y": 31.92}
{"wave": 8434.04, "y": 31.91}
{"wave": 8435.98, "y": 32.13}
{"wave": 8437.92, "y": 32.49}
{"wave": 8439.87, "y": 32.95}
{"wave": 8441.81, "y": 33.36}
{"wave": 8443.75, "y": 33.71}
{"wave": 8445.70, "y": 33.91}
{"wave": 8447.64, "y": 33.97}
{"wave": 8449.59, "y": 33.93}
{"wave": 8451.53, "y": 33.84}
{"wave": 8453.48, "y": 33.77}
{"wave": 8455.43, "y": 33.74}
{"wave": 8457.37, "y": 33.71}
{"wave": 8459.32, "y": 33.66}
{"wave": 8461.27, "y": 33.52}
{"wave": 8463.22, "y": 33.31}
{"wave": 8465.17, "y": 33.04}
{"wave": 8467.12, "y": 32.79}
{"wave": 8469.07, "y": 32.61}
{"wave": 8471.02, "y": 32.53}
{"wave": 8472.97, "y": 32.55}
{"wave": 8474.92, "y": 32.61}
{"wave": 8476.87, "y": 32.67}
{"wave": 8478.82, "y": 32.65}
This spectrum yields 1.4 A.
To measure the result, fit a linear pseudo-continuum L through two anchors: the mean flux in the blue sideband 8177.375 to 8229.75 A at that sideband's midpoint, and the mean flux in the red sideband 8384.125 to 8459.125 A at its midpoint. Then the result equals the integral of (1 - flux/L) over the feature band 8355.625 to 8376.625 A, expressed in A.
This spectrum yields -0.3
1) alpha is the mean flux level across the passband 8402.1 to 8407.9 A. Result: 33.3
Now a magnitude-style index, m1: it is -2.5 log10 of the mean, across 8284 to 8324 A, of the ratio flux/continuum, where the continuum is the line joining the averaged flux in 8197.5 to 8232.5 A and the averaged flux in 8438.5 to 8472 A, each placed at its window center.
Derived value -0.03 mag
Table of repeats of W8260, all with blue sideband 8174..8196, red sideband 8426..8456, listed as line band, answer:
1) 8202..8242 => -0.6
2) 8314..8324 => -0.5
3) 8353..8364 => -0.4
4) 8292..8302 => -0.4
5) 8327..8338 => -0.2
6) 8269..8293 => -1.3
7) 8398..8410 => -0.2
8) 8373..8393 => -0.3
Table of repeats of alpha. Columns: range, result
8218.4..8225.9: 32.9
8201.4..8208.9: 33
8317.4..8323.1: 34.8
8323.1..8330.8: 34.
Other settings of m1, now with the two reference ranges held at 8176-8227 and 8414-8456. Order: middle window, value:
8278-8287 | -0.06 mag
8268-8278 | -0.03 mag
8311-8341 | -0.03 mag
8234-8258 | 0.00 mag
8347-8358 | -0.05 mag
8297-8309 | 0.00 mag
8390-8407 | -0.02 mag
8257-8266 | 0.01 mag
